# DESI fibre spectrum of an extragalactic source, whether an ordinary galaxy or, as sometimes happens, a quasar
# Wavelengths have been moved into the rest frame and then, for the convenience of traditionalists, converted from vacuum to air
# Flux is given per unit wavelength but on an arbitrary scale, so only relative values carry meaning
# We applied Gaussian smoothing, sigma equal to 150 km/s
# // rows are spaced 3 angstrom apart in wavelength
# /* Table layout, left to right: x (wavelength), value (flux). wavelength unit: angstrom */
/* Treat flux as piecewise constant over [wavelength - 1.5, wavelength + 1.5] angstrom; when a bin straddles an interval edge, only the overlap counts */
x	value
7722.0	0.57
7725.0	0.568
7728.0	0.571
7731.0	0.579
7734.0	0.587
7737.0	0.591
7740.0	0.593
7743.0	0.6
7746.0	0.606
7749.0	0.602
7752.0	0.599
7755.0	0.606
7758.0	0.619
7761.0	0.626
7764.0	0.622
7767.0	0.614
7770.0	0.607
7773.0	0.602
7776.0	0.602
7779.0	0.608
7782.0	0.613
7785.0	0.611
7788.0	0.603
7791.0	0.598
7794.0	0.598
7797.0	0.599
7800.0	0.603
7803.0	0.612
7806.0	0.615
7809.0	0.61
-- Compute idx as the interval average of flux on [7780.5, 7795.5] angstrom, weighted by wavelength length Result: 0.605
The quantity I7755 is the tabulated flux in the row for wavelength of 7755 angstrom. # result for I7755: 0.606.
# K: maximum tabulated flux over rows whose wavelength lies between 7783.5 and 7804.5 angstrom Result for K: 0.612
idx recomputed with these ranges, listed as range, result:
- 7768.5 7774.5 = 0.604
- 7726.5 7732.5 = 0.575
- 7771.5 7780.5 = 0.604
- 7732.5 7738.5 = 0.589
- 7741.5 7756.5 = 0.603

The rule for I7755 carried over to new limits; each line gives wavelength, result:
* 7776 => 0.602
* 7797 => 0.599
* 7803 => 0.612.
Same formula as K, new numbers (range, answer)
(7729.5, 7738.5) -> 0.591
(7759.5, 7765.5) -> 0.626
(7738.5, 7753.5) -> 0.606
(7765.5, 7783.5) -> 0.614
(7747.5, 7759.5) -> 0.619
